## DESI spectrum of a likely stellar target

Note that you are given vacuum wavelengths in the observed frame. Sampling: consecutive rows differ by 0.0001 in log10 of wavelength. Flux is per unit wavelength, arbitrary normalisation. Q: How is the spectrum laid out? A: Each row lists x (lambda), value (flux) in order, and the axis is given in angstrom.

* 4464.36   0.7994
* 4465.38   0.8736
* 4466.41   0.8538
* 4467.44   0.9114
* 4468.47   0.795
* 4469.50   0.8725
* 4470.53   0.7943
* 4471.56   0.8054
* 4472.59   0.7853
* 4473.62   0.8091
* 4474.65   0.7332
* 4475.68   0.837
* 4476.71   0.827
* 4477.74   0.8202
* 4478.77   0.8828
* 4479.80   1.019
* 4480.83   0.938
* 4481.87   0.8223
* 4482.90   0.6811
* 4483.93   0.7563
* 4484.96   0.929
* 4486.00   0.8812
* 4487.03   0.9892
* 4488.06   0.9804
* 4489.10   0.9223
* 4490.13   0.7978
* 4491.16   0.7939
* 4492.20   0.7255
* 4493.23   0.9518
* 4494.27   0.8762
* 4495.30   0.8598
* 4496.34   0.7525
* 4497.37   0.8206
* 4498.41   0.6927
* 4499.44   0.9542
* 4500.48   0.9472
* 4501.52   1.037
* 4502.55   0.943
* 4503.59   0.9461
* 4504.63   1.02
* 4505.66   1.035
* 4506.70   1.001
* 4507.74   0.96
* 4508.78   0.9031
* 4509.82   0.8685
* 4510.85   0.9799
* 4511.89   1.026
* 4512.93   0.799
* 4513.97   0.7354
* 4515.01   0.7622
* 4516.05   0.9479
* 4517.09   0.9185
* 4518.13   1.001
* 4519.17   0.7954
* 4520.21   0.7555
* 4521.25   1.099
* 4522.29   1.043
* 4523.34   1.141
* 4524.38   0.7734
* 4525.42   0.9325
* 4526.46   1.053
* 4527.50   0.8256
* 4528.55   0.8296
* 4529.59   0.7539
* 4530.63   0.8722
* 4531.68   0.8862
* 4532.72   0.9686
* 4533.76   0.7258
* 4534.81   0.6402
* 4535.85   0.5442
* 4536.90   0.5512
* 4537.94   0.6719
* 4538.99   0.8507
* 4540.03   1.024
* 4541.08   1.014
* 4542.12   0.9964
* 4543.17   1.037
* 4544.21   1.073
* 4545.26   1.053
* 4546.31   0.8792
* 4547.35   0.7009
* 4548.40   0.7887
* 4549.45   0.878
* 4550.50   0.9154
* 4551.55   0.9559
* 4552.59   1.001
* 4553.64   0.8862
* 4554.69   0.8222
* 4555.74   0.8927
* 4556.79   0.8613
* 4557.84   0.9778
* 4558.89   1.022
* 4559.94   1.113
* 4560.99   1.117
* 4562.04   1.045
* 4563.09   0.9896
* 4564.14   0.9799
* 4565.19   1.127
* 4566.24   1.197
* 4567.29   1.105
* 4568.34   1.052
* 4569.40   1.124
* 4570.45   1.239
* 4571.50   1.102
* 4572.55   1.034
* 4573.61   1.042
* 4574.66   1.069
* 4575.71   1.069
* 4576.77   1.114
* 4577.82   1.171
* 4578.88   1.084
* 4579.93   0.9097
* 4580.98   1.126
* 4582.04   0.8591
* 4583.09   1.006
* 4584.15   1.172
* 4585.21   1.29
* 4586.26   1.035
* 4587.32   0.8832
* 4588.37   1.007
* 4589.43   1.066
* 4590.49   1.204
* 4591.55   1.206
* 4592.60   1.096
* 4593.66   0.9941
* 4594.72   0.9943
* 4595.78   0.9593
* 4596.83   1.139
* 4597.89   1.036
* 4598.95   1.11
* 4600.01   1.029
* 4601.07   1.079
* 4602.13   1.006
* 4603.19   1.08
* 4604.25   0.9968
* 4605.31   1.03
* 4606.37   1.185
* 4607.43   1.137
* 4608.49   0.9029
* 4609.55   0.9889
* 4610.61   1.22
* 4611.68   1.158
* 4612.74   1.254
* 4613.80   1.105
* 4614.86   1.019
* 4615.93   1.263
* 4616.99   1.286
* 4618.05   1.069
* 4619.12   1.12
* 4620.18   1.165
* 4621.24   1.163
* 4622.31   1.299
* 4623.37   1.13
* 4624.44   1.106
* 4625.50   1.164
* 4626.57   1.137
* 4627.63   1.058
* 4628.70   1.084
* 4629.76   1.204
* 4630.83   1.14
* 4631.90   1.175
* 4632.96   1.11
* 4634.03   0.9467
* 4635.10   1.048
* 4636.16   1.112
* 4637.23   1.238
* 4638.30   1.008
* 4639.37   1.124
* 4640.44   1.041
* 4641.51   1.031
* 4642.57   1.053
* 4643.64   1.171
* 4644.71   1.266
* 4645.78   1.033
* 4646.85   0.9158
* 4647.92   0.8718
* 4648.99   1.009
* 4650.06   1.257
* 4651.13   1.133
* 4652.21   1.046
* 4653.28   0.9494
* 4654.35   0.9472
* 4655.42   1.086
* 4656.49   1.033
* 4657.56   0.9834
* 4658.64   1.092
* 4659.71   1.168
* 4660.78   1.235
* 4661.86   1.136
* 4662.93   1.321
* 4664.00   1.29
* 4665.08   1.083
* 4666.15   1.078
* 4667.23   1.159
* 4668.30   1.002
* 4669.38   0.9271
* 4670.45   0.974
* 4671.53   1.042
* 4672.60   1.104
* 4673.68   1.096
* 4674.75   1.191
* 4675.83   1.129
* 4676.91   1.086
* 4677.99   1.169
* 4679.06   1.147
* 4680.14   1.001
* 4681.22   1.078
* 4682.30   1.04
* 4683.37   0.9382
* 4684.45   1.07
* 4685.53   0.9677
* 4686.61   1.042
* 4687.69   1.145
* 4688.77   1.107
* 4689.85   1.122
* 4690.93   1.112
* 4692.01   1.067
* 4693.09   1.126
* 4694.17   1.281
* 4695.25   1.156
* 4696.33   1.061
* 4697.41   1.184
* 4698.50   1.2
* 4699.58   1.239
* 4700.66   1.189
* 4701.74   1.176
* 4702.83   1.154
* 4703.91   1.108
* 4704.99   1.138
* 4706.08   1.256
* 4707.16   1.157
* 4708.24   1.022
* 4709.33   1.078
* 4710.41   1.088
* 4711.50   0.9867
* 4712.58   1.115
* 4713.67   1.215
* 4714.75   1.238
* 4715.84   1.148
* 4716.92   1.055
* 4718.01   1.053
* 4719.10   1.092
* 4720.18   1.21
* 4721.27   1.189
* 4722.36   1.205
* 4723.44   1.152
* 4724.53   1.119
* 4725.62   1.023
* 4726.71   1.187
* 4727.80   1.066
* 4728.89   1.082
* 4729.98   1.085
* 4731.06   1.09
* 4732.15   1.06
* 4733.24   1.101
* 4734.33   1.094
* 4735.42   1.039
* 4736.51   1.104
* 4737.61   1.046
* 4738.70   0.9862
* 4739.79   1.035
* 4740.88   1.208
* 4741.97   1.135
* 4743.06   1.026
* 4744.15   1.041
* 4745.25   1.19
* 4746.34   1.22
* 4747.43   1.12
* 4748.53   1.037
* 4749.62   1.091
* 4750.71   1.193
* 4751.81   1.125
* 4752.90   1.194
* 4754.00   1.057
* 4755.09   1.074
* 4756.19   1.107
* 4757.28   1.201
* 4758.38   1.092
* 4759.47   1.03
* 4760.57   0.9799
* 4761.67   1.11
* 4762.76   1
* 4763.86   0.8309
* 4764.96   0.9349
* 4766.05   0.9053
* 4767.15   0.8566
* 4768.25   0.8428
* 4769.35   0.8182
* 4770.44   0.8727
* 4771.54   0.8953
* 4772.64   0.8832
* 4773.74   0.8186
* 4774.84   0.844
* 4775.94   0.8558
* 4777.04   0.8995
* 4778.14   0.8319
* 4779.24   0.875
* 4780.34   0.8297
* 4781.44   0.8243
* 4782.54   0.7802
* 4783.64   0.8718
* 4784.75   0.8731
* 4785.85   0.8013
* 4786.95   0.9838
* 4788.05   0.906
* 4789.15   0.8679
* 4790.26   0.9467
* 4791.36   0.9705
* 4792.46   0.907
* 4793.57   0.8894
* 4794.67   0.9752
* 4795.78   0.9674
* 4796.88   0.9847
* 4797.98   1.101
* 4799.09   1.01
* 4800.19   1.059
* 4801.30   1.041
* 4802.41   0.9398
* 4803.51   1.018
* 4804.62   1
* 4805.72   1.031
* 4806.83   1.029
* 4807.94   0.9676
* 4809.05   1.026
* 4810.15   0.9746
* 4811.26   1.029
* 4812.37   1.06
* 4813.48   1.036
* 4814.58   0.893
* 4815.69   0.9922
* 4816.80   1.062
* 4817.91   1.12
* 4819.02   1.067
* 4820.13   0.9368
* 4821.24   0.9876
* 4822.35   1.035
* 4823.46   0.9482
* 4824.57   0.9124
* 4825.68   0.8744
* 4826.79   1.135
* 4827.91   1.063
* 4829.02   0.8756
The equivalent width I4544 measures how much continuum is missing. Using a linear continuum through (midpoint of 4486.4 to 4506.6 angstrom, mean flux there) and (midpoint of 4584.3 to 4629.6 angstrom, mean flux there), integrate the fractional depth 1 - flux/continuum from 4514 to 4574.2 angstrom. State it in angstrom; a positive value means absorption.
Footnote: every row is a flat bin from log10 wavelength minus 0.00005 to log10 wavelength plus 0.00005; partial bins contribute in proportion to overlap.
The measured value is 3.2 angstrom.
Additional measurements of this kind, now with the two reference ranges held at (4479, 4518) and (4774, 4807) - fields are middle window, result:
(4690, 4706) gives -4.21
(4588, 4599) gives -2.06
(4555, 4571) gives -2.72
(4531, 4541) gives 1.35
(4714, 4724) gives -2.51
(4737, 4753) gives -3.20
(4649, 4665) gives -3.56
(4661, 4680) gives -4.16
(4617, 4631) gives -3.69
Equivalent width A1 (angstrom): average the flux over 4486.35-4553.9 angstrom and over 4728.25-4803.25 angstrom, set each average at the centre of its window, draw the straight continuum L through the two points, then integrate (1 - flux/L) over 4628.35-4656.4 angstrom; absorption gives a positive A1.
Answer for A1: -4.04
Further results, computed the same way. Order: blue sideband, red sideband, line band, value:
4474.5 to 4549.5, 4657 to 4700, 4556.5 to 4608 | -4.81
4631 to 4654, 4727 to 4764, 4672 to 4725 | -2.04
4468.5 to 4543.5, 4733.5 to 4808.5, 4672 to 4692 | -2.89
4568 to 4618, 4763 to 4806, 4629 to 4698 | -4.85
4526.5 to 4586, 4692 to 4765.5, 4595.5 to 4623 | -2.68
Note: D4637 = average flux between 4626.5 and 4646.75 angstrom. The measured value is 1.1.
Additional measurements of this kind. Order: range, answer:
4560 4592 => 1.08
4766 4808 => 0.917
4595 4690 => 1.09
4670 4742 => 1.11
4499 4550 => 0.896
